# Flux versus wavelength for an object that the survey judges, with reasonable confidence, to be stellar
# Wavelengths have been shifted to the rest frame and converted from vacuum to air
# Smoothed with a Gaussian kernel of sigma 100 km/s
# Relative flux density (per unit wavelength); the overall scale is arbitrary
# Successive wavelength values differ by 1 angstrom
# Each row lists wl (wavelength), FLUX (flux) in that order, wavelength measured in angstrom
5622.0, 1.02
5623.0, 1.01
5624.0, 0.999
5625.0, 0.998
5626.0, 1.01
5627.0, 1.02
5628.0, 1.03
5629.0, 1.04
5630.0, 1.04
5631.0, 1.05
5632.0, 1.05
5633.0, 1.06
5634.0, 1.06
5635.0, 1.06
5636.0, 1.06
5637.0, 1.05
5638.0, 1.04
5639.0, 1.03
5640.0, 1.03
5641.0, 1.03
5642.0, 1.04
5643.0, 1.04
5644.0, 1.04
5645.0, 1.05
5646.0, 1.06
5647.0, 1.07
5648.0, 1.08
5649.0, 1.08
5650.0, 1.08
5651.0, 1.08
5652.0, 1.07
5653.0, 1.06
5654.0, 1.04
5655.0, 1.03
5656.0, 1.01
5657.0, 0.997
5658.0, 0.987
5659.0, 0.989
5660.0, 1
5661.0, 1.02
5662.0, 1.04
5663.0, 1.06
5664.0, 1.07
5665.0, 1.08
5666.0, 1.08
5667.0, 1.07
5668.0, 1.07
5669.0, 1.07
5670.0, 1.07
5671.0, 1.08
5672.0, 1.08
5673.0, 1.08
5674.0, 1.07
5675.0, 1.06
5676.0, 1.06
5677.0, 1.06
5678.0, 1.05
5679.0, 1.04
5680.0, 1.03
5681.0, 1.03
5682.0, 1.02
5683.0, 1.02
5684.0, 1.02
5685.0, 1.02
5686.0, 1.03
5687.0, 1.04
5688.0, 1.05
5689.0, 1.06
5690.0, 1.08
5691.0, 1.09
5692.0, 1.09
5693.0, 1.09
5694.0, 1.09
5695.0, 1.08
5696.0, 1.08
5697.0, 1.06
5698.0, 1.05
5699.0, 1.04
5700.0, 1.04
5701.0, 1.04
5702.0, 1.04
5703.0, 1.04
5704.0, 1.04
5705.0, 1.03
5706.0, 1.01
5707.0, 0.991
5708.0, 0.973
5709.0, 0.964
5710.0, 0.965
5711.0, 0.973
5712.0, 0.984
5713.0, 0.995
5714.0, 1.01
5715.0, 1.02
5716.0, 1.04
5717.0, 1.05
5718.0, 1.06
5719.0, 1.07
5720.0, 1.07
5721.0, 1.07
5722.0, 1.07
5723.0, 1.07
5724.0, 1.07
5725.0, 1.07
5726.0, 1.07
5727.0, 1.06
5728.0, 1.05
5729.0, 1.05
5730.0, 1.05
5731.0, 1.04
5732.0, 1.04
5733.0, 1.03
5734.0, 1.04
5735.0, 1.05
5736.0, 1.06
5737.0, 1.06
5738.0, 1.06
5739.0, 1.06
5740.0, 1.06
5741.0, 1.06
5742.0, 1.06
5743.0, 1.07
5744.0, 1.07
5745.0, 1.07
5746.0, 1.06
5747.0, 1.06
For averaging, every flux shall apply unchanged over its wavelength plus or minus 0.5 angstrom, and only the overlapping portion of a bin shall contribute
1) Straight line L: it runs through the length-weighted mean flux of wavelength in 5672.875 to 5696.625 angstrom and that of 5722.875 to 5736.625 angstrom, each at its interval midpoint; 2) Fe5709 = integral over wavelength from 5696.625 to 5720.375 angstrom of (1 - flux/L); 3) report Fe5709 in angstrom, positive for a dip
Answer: 0.7 angstrom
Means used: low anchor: 1.06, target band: 1.02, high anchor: 1.05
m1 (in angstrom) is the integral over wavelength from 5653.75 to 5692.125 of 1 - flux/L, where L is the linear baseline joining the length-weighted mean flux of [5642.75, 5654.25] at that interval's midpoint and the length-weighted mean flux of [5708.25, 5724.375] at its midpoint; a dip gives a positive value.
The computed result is 0.1 angstrom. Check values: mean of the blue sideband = 1.06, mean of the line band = 1.05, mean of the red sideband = 1.03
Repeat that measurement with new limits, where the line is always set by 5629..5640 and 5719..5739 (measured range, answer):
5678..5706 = 0.1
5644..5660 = 0.1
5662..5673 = -0.2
